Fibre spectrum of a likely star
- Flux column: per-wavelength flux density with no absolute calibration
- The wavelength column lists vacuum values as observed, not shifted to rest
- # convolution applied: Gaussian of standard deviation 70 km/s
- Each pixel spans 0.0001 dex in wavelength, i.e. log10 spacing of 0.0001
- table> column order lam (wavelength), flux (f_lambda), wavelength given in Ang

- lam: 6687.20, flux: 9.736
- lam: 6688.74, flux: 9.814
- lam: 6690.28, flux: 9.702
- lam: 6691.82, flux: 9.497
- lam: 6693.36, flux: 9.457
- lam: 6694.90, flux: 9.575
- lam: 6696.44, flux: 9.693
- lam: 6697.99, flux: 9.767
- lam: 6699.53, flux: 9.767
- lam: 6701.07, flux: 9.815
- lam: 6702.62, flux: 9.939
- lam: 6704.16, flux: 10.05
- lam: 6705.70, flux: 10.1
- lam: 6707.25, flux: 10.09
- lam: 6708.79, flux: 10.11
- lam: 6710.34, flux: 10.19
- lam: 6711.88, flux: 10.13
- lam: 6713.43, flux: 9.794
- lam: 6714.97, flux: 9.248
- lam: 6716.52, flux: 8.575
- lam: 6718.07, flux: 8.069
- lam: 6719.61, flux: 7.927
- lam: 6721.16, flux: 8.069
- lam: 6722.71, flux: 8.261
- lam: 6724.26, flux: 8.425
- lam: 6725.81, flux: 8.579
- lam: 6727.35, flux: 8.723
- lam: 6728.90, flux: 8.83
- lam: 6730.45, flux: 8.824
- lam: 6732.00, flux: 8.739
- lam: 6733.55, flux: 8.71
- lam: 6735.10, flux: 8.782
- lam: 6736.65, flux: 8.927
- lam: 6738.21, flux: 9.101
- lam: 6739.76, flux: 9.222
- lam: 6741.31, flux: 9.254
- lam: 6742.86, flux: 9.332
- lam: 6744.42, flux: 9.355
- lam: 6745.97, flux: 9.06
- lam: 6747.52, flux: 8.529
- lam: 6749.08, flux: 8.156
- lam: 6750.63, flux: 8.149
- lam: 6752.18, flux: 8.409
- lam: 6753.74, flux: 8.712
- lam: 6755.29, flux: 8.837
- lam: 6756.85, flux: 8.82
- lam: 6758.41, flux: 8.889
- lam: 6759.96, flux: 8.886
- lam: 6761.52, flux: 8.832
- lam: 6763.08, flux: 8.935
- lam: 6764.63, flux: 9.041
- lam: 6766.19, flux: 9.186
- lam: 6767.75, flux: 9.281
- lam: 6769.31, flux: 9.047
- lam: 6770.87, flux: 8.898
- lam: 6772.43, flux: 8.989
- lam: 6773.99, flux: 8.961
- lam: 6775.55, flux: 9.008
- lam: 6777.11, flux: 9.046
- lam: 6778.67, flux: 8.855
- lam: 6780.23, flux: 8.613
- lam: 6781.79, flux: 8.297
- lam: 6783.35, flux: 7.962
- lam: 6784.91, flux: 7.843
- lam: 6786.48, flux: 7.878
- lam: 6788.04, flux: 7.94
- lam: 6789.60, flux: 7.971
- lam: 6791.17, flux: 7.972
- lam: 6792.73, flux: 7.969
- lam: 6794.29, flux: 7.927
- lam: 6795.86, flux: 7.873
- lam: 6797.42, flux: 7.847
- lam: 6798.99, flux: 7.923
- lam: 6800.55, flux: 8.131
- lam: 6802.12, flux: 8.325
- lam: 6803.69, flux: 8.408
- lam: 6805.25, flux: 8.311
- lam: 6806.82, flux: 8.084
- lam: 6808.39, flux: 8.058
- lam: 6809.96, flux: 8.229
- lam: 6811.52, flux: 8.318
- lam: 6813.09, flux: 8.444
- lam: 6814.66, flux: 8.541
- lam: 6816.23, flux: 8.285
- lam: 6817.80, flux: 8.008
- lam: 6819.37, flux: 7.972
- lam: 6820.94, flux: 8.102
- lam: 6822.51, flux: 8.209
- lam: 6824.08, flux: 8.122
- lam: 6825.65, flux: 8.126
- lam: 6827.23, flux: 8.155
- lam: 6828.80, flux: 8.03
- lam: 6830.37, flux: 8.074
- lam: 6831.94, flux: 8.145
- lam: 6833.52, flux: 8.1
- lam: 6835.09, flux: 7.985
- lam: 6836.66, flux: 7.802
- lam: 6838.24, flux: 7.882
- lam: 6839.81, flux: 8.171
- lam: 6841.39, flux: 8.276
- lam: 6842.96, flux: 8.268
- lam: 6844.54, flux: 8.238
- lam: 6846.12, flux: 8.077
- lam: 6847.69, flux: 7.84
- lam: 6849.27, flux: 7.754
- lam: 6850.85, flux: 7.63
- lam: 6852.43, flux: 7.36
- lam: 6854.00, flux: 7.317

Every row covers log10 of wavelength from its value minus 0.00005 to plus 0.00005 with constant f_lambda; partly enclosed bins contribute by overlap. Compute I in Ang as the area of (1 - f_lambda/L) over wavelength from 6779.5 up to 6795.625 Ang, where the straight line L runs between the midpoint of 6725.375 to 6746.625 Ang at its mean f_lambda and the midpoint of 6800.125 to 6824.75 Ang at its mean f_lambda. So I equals 0.8 Ang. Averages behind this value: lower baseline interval 8.97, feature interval 8.03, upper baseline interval 8.22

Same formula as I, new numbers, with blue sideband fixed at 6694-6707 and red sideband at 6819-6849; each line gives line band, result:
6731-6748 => 0.6 Ang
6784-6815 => 1.6 Ang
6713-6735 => 2.1 Ang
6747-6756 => 0.7 Ang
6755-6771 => 0.1 Ang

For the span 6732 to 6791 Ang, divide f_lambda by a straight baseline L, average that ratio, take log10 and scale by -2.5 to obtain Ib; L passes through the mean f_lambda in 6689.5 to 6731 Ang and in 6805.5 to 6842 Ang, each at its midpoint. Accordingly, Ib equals 0.005 mag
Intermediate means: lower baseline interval 9.31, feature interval 8.74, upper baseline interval 8.14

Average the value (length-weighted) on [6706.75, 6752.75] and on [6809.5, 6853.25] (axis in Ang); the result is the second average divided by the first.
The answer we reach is 0.9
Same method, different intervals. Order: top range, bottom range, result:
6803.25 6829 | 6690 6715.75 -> 0.84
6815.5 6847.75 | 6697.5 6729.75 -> 0.87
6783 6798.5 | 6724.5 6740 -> 0.90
